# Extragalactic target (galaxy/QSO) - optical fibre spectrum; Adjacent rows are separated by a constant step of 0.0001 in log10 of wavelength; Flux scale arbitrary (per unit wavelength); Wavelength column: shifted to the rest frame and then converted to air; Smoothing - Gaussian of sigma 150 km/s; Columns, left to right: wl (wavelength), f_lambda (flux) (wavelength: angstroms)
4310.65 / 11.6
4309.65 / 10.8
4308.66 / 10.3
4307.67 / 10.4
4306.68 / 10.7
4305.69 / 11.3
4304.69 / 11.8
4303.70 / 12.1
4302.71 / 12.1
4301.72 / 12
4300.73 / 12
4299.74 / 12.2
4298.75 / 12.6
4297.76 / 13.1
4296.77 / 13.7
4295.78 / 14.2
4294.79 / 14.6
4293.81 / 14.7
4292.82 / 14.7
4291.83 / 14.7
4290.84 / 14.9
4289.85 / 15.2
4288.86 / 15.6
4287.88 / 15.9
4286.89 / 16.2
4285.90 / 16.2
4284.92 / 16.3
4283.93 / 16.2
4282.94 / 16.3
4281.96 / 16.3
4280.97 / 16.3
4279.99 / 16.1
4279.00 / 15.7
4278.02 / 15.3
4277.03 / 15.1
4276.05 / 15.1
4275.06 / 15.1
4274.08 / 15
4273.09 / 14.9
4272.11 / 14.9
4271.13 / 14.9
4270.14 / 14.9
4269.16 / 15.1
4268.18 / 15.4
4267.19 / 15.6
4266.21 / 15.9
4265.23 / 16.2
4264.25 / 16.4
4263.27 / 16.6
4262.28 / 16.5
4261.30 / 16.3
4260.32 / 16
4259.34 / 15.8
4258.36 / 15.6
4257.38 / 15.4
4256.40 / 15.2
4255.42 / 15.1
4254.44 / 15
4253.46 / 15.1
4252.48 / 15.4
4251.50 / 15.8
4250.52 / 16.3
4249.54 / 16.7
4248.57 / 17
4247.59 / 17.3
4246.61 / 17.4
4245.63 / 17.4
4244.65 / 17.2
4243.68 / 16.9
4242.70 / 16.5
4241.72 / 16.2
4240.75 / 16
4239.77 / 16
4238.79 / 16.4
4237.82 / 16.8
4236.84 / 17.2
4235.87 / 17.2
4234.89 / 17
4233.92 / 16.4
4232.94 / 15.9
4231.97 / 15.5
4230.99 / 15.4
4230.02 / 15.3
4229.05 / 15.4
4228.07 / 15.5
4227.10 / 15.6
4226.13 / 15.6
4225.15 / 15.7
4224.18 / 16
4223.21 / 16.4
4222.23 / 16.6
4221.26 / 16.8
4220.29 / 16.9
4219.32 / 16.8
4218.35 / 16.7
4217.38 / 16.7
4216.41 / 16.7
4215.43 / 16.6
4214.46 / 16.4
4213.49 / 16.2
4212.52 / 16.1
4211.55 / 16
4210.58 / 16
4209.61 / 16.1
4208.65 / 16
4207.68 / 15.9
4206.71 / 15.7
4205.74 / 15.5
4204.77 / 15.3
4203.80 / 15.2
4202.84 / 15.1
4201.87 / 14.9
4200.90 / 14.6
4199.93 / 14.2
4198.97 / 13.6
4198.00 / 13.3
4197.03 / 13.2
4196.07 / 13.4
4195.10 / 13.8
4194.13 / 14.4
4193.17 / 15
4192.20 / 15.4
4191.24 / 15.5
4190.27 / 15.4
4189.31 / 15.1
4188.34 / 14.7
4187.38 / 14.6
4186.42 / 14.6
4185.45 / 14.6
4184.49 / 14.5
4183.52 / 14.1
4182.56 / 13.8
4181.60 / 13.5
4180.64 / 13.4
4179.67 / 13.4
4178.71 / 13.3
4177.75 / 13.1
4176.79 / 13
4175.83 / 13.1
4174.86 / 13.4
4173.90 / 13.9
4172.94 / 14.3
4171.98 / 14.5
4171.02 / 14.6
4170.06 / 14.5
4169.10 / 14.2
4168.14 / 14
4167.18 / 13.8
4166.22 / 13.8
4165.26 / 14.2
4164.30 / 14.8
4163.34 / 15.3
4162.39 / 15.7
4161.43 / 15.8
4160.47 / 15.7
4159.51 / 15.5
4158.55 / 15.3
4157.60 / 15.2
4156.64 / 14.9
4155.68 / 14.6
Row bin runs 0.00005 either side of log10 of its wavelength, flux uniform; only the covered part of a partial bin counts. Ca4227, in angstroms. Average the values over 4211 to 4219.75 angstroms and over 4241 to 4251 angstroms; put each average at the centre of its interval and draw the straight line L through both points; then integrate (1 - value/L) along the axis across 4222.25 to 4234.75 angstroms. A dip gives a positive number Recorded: 0.6 angstroms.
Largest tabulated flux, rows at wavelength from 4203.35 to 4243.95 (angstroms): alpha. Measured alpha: 17.2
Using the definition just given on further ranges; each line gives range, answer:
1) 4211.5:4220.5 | 16.9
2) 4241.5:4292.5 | 17.4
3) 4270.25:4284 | 16.3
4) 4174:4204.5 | 15.5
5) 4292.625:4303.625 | 14.7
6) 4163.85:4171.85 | 14.8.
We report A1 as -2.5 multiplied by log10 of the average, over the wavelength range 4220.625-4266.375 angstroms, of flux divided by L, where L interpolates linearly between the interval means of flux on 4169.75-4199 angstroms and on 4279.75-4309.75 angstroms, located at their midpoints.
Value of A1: -0.158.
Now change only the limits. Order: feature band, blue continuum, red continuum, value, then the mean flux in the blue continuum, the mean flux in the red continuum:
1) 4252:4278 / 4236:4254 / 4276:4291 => 0.048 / 16.5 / 15.8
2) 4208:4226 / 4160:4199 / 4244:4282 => -0.096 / 14.3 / 15.8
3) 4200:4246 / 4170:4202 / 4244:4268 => -0.065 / 14.1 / 16.1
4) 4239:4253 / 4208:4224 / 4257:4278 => -0.044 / 16.4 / 15.5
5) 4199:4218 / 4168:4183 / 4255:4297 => -0.100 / 13.7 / 15.5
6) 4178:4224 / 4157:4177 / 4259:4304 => -0.034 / 14.5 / 15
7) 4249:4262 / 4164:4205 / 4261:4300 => -0.049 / 14.2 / 15.3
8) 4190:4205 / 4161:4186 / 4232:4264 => 0.023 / 14.1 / 16.3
